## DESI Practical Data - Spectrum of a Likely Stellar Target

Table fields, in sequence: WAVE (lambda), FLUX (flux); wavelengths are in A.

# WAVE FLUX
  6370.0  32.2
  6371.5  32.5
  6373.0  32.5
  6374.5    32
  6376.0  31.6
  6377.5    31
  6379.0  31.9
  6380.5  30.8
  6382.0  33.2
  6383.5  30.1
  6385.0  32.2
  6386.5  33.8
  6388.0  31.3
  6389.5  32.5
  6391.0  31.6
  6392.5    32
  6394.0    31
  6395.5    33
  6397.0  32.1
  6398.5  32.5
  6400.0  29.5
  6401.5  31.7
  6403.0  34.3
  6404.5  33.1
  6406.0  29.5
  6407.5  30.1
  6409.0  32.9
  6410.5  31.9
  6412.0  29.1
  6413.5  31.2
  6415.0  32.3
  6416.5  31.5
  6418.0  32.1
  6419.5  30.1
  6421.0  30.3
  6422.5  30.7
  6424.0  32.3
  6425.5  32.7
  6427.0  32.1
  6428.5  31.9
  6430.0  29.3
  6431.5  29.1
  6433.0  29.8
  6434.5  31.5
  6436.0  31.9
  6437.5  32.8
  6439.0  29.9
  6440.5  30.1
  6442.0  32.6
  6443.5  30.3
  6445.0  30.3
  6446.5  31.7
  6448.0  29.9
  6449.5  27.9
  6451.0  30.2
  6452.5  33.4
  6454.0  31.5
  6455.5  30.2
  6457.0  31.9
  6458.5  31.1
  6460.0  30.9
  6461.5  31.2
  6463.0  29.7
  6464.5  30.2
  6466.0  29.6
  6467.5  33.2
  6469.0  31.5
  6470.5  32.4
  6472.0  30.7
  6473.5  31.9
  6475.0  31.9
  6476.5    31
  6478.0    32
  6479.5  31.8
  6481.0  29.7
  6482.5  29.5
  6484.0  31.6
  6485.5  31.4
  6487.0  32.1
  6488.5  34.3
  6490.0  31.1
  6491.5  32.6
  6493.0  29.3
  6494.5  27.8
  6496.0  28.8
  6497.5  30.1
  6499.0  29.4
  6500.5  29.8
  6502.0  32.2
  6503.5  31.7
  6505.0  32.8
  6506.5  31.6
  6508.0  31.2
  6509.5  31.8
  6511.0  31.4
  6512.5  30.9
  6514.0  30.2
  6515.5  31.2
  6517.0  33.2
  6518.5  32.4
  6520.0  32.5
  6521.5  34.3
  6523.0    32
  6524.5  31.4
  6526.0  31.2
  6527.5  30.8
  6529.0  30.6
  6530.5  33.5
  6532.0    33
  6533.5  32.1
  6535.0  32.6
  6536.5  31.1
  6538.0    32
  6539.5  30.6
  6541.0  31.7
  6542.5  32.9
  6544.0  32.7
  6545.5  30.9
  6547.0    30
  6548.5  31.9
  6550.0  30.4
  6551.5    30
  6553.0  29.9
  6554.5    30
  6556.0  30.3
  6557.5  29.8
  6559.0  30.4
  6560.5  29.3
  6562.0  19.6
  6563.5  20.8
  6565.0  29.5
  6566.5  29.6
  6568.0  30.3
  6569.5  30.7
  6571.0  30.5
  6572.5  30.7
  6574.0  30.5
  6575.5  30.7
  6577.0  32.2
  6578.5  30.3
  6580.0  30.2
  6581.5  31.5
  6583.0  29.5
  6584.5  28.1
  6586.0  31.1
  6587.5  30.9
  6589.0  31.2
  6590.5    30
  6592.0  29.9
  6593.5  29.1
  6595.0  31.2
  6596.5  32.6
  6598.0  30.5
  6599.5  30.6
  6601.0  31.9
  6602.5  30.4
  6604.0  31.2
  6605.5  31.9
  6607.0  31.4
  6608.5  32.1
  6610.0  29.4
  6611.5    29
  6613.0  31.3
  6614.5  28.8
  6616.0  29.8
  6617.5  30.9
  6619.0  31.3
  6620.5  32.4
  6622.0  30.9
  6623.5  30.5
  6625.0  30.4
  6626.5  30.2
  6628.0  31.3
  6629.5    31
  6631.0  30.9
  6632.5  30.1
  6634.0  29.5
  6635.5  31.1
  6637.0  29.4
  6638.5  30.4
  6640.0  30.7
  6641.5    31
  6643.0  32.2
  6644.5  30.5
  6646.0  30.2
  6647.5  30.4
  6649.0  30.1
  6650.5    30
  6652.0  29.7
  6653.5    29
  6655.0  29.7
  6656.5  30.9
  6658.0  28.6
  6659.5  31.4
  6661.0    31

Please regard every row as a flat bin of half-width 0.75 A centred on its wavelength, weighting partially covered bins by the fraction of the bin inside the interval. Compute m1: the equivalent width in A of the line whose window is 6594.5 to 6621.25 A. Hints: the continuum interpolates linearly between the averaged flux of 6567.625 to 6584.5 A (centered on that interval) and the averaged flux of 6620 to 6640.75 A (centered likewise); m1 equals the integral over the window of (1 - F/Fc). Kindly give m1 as -0.3 A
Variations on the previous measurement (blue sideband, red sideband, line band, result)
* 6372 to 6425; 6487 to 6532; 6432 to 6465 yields 0.7 A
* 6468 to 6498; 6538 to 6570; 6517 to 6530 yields -0.7 A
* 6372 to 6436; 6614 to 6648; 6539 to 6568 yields 1.3 A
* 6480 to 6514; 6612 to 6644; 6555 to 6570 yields 1.4 A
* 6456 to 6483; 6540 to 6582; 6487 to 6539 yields -1.6 A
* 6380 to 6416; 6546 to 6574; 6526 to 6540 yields -1.1 A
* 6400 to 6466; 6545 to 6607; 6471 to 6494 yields -0.5 A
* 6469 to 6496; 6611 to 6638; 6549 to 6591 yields 1.6 A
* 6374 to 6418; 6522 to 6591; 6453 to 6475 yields 0.0 A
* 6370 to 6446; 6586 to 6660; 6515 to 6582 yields 0.4 A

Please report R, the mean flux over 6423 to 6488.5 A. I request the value 31.1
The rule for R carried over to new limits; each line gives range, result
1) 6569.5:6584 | 30.6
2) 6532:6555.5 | 31.3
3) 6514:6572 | 30.7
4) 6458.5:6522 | 31.2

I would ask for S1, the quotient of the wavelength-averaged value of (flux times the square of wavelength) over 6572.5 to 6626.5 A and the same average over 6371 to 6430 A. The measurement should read 1.0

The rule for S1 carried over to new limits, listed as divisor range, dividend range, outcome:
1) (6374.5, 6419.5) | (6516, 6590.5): 1.01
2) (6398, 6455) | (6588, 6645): 1.05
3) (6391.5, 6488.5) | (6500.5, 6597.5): 1.02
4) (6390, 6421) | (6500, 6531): 1.04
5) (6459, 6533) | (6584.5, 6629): 1.01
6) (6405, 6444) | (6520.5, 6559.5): 1.05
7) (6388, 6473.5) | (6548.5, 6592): 0.99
